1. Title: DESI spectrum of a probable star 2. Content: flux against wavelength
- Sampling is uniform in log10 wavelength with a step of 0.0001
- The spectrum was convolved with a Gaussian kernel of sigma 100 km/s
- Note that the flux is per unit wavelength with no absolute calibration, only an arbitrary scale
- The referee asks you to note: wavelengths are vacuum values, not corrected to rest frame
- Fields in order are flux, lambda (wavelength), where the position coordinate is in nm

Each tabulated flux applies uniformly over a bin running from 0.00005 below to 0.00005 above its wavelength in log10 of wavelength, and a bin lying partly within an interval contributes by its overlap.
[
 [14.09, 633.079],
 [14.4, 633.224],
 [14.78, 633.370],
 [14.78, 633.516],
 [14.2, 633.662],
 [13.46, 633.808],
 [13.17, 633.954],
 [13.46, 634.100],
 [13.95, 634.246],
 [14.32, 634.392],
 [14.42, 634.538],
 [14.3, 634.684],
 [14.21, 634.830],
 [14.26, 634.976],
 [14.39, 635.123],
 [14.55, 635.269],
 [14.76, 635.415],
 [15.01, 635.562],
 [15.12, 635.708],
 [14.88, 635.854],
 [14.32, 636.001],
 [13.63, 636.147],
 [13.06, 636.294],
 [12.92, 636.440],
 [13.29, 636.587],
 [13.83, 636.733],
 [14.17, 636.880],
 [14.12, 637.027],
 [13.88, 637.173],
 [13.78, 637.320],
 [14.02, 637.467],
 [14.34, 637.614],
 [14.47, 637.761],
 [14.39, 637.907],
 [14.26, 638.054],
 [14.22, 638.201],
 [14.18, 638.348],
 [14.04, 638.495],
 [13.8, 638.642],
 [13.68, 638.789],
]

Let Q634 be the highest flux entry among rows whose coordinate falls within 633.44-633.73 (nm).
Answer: 14.78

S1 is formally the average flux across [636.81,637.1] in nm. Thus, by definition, 14.1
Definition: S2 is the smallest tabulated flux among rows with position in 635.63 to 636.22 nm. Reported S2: 13.63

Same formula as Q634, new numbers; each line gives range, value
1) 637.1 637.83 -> 14.47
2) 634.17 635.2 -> 14.42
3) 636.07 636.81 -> 13.83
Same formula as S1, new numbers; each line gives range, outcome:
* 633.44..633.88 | 14.1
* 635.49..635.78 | 15.1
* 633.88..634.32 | 13.5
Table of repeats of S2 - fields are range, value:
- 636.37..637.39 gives 12.92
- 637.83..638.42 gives 14.18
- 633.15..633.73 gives 14.2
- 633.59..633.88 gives 13.46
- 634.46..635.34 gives 14.21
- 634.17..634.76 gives 13.95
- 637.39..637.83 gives 14.02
